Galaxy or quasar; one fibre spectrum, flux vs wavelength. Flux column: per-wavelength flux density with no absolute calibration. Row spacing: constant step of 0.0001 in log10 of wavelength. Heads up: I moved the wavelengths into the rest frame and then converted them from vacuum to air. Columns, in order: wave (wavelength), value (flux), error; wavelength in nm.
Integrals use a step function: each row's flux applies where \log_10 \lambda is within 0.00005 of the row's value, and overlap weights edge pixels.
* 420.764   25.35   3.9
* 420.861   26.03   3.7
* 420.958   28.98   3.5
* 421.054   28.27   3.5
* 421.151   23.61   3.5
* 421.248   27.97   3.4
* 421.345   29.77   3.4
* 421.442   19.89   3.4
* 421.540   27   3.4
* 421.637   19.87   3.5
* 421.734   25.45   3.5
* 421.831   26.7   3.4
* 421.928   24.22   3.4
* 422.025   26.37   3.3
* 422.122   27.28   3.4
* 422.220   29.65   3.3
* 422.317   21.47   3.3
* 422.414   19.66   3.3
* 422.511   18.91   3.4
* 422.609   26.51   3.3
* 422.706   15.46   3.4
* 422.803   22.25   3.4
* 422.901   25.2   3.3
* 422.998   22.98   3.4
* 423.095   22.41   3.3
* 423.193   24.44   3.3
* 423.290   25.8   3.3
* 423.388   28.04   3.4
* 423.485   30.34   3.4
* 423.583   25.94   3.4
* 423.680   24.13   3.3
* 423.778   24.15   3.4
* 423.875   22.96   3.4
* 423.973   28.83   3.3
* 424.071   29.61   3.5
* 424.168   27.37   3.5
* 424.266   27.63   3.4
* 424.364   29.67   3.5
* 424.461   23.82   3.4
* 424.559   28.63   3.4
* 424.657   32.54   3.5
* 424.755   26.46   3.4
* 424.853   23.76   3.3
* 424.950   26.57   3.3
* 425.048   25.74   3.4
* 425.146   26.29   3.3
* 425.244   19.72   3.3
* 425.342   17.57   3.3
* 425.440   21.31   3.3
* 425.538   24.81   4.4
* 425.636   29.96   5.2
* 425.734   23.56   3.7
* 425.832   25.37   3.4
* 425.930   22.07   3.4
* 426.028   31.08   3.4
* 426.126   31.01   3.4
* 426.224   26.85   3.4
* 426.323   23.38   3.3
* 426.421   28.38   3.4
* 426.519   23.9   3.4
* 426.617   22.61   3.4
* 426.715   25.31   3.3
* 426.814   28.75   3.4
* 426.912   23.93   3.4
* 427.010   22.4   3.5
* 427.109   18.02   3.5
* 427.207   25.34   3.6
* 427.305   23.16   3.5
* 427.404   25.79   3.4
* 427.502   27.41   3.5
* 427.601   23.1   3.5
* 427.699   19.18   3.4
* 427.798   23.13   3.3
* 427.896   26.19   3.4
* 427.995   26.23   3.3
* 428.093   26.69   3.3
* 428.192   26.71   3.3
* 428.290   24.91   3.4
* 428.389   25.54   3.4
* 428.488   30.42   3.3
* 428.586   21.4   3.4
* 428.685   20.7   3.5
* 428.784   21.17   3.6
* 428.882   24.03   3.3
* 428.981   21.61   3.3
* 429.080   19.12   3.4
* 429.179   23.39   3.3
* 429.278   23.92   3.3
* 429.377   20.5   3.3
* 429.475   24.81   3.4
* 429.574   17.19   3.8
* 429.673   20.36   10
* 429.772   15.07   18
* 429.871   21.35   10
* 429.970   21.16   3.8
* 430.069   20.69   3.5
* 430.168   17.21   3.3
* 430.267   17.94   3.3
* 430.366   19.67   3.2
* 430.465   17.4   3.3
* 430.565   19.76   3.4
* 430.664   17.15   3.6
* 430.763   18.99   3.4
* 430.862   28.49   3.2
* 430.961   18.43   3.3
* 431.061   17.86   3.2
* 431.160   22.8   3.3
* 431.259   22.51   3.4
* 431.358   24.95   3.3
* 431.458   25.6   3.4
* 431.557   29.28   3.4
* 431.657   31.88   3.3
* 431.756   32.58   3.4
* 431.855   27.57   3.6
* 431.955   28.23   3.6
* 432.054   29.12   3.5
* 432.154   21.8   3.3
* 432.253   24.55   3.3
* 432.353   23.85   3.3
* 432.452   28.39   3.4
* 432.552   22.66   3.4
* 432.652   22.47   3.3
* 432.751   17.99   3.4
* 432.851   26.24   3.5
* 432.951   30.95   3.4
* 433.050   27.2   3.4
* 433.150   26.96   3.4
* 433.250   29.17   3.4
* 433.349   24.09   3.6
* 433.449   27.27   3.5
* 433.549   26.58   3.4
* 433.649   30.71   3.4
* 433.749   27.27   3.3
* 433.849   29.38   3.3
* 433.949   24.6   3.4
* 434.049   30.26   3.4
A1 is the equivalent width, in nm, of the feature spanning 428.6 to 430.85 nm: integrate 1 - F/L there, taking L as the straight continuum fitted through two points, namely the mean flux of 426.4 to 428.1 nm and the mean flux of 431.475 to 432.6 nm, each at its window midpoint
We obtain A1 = 0.48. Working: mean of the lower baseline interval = 24.3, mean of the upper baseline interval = 27.2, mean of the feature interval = 20.3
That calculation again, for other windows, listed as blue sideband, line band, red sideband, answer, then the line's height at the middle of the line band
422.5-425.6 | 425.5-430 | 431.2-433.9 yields 0.31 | 25.8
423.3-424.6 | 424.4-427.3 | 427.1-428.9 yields 0.07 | 25.7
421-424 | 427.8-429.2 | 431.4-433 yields 0.09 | 25.8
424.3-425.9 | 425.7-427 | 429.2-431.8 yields -0.07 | 24.5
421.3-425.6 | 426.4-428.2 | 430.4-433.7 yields 0.04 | 24.9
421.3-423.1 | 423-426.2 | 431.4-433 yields -0.20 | 24.4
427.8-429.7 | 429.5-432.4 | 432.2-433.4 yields 0.24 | 24.5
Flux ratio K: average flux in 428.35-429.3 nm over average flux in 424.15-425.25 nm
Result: 0.9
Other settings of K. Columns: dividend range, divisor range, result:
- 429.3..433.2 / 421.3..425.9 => 0.93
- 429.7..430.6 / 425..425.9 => 0.80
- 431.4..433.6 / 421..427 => 1.05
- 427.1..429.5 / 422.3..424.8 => 0.94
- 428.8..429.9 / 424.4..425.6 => 0.85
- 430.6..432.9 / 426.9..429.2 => 1.03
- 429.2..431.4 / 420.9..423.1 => 0.84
